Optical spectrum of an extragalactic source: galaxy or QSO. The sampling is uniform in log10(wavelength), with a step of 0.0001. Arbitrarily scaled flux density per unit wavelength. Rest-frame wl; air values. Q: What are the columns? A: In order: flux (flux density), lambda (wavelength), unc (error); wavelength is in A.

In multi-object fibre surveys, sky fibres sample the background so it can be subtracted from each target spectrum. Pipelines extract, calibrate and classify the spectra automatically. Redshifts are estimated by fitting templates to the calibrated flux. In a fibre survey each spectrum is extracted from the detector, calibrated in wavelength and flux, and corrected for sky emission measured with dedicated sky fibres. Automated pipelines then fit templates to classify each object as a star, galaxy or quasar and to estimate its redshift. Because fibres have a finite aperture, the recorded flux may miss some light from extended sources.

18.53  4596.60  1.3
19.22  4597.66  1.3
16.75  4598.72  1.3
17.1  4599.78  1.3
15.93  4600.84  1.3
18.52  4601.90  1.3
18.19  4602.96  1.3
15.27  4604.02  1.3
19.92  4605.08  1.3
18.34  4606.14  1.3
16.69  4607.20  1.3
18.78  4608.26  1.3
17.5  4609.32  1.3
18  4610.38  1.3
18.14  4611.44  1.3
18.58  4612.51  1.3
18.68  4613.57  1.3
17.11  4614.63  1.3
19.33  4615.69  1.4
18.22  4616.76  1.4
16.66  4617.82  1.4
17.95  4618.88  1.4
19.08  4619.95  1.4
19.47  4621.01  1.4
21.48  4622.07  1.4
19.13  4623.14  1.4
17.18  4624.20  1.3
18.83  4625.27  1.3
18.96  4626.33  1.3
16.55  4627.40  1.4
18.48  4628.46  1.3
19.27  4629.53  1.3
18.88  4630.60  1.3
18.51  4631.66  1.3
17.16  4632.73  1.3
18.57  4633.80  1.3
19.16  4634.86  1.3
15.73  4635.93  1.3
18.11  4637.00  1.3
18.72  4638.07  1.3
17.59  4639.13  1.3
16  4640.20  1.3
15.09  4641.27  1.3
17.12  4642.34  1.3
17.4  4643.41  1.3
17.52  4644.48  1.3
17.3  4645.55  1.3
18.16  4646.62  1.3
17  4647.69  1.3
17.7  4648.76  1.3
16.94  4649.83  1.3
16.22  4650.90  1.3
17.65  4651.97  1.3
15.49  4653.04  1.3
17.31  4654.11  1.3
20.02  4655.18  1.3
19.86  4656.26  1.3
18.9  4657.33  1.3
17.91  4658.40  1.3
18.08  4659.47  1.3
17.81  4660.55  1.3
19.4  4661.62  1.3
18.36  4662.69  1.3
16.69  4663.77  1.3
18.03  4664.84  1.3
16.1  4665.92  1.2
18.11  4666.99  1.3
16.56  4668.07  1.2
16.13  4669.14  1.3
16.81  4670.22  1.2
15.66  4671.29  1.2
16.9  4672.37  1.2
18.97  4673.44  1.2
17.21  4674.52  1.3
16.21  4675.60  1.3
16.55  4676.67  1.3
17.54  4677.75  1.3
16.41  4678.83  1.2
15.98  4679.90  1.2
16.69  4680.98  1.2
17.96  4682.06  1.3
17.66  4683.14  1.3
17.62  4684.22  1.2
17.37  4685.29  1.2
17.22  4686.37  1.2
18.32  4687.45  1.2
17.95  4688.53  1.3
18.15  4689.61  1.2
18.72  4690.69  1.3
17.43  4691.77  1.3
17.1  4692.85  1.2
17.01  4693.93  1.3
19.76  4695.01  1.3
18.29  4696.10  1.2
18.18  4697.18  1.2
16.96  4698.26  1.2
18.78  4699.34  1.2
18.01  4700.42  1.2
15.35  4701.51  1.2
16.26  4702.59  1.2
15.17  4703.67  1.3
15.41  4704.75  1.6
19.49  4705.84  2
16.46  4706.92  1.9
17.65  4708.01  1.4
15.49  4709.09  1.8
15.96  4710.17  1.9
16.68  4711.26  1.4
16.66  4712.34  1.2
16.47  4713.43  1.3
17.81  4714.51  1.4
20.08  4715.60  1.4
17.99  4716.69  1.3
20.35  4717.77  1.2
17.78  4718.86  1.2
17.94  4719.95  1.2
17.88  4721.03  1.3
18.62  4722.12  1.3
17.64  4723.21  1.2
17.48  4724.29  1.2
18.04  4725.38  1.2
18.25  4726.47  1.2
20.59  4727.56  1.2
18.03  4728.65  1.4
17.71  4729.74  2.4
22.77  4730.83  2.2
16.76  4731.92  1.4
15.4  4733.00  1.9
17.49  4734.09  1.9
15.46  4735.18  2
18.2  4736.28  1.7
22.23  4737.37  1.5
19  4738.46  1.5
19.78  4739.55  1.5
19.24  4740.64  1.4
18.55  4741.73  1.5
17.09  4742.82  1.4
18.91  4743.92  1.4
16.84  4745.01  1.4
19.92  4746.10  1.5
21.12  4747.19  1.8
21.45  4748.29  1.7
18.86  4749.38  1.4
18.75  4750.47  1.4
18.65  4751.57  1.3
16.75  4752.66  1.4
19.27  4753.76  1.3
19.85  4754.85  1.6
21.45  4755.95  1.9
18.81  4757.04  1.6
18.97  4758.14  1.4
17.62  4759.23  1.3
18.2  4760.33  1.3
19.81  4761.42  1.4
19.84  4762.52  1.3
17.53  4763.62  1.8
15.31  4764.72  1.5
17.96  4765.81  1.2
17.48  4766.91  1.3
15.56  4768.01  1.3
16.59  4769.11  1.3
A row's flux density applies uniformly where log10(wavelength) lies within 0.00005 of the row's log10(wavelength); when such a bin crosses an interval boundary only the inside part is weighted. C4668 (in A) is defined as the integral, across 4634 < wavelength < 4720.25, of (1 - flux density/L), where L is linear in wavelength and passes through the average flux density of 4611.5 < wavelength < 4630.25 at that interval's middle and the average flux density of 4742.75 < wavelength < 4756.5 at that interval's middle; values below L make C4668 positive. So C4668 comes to 6.3 A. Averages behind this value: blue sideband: 18.5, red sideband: 19.2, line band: 17.4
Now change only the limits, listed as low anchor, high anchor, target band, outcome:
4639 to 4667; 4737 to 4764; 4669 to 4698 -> 1.0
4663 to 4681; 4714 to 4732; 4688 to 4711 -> 0.6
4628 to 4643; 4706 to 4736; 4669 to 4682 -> 0.7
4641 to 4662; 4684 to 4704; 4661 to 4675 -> 0.3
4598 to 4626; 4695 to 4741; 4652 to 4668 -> 0.1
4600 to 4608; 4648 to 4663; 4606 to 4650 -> -0.6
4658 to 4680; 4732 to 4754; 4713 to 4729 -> -0.1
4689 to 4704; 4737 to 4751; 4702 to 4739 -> 1.3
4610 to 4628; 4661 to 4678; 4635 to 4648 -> 0.5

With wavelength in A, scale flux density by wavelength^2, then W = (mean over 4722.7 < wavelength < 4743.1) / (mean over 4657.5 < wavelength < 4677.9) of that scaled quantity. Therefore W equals 1.09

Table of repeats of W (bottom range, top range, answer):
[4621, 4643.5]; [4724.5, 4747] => 1.07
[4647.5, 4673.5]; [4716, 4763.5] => 1.10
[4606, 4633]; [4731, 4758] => 1.08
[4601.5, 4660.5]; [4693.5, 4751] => 1.05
